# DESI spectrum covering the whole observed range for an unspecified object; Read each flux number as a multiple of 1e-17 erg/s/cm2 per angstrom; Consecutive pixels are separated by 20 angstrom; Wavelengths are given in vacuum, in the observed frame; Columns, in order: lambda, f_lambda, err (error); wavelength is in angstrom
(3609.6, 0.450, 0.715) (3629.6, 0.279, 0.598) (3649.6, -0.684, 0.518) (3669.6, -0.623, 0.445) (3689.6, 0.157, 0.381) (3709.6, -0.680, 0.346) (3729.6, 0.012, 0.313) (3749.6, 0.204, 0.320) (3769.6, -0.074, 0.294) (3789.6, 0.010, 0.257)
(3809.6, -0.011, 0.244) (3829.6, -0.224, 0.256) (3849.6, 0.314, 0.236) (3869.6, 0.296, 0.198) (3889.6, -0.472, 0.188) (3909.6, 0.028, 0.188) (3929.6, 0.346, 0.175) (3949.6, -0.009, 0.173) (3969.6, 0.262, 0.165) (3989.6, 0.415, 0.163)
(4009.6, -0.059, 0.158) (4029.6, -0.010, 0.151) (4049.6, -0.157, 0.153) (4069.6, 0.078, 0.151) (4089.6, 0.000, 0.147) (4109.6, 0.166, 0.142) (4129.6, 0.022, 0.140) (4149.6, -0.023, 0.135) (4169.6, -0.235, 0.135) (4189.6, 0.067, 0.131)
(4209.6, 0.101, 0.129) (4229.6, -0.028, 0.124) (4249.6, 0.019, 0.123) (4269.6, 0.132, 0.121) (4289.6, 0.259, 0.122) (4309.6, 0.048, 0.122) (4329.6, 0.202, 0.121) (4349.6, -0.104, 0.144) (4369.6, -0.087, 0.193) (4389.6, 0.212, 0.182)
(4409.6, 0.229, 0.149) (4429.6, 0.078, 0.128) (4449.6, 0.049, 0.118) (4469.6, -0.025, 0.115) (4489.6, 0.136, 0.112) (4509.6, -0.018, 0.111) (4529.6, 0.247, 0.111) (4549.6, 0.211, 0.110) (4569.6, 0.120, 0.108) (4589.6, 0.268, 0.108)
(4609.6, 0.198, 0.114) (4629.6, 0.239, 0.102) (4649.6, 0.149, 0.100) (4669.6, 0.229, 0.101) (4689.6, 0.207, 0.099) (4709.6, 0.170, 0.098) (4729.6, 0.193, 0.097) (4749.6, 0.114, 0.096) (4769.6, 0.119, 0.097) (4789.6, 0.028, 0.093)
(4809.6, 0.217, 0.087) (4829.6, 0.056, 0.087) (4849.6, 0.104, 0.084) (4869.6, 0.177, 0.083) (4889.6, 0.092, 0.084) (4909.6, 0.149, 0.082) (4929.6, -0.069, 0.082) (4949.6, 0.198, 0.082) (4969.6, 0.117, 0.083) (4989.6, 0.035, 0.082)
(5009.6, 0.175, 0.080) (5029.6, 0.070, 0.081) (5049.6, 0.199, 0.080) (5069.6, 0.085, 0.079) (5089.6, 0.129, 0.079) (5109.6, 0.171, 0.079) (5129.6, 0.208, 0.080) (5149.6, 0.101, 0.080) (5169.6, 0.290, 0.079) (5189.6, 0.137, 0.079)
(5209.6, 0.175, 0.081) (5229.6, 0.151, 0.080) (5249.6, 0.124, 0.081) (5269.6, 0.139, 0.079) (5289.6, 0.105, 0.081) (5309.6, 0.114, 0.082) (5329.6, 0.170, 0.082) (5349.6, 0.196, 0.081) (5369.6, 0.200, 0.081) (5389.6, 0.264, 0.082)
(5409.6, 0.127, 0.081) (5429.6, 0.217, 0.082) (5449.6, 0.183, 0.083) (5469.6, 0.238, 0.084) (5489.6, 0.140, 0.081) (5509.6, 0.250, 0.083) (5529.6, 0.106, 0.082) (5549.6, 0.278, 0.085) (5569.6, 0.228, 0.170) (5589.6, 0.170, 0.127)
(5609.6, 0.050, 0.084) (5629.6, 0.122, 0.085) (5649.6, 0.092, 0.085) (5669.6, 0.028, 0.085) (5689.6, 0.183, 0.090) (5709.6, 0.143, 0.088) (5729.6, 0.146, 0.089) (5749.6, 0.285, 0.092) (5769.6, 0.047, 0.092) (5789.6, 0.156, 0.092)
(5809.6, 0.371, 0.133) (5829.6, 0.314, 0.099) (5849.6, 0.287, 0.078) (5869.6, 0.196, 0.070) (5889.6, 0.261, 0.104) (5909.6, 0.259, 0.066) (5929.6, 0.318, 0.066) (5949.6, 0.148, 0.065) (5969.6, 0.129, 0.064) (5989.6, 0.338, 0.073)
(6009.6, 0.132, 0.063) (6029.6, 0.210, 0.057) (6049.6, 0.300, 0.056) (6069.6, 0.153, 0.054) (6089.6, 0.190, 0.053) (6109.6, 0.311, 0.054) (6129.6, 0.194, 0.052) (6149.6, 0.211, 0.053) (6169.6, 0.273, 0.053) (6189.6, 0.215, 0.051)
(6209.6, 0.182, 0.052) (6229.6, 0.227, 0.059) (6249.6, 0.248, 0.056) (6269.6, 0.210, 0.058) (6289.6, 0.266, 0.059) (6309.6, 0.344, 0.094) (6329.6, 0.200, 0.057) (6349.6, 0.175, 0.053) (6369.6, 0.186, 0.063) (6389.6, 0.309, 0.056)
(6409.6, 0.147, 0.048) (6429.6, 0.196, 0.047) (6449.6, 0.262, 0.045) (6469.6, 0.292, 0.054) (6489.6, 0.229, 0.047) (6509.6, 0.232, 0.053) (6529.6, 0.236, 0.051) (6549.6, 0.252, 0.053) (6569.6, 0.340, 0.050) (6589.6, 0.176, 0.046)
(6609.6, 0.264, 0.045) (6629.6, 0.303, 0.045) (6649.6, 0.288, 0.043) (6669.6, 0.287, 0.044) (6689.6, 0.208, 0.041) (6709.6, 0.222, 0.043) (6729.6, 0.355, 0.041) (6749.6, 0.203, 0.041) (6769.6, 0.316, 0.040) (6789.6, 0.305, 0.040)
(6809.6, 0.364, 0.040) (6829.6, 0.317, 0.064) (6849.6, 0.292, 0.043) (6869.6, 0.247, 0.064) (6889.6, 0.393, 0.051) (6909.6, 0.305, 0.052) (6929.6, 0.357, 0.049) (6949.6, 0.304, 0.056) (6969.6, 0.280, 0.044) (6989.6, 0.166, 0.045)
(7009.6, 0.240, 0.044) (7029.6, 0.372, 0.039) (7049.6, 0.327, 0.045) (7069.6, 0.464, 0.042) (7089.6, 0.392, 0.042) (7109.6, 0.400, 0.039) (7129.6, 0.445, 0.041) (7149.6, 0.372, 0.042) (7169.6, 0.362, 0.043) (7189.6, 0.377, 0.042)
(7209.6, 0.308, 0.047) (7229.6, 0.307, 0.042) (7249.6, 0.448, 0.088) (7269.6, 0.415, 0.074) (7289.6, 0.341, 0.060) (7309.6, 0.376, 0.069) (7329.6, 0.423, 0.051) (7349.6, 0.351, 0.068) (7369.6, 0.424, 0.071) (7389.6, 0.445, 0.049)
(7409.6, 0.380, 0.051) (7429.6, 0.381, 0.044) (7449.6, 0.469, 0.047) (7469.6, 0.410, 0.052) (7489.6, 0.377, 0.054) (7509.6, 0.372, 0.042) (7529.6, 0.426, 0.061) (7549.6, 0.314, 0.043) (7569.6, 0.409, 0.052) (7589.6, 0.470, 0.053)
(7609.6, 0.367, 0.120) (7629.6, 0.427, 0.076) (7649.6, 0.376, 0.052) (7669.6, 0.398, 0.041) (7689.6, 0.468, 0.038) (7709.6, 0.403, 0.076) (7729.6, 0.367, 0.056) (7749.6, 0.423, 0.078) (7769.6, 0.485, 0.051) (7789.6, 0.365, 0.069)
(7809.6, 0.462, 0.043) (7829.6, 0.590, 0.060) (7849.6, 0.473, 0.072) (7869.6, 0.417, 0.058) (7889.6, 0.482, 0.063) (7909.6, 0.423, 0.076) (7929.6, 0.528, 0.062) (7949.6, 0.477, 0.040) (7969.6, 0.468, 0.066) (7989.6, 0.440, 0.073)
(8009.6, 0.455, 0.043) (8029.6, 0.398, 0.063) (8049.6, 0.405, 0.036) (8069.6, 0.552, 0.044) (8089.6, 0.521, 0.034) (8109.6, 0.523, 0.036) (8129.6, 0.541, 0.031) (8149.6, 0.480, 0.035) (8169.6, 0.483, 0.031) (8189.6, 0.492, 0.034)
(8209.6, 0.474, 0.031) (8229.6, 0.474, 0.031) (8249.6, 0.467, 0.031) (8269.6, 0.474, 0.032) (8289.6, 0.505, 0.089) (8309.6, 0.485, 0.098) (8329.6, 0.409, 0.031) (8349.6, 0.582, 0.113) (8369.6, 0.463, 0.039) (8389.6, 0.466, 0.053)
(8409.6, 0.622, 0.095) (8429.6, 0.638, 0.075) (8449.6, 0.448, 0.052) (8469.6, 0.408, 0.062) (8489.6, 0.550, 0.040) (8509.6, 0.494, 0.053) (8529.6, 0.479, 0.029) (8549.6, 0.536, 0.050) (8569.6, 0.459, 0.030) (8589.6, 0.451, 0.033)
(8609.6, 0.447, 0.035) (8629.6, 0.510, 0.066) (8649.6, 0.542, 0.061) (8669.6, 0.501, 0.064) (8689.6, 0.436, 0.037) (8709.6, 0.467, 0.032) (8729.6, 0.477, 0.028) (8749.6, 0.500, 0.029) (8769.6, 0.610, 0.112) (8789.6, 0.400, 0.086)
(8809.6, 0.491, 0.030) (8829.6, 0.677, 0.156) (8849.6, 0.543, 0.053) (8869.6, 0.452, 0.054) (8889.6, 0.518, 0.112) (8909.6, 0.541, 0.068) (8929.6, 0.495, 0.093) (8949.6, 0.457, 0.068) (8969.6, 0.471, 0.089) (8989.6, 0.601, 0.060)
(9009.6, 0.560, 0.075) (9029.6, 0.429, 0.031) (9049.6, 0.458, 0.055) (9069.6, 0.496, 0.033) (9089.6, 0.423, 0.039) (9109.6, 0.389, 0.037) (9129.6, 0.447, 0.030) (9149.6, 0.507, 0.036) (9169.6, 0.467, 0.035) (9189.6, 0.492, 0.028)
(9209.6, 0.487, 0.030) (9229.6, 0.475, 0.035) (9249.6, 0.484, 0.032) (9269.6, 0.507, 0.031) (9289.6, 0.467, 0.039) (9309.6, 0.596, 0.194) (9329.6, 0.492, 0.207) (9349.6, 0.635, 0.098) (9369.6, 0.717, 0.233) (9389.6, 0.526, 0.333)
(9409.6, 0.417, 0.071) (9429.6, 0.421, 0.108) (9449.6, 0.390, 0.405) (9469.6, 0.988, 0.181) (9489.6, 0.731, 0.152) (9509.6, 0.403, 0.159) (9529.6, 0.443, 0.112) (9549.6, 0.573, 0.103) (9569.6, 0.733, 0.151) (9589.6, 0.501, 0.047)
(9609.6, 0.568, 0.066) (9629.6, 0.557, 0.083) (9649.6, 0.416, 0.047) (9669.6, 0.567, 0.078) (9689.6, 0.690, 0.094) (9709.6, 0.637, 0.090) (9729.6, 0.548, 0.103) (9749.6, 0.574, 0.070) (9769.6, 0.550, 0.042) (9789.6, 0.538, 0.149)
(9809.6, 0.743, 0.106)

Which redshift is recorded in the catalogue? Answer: 0.76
